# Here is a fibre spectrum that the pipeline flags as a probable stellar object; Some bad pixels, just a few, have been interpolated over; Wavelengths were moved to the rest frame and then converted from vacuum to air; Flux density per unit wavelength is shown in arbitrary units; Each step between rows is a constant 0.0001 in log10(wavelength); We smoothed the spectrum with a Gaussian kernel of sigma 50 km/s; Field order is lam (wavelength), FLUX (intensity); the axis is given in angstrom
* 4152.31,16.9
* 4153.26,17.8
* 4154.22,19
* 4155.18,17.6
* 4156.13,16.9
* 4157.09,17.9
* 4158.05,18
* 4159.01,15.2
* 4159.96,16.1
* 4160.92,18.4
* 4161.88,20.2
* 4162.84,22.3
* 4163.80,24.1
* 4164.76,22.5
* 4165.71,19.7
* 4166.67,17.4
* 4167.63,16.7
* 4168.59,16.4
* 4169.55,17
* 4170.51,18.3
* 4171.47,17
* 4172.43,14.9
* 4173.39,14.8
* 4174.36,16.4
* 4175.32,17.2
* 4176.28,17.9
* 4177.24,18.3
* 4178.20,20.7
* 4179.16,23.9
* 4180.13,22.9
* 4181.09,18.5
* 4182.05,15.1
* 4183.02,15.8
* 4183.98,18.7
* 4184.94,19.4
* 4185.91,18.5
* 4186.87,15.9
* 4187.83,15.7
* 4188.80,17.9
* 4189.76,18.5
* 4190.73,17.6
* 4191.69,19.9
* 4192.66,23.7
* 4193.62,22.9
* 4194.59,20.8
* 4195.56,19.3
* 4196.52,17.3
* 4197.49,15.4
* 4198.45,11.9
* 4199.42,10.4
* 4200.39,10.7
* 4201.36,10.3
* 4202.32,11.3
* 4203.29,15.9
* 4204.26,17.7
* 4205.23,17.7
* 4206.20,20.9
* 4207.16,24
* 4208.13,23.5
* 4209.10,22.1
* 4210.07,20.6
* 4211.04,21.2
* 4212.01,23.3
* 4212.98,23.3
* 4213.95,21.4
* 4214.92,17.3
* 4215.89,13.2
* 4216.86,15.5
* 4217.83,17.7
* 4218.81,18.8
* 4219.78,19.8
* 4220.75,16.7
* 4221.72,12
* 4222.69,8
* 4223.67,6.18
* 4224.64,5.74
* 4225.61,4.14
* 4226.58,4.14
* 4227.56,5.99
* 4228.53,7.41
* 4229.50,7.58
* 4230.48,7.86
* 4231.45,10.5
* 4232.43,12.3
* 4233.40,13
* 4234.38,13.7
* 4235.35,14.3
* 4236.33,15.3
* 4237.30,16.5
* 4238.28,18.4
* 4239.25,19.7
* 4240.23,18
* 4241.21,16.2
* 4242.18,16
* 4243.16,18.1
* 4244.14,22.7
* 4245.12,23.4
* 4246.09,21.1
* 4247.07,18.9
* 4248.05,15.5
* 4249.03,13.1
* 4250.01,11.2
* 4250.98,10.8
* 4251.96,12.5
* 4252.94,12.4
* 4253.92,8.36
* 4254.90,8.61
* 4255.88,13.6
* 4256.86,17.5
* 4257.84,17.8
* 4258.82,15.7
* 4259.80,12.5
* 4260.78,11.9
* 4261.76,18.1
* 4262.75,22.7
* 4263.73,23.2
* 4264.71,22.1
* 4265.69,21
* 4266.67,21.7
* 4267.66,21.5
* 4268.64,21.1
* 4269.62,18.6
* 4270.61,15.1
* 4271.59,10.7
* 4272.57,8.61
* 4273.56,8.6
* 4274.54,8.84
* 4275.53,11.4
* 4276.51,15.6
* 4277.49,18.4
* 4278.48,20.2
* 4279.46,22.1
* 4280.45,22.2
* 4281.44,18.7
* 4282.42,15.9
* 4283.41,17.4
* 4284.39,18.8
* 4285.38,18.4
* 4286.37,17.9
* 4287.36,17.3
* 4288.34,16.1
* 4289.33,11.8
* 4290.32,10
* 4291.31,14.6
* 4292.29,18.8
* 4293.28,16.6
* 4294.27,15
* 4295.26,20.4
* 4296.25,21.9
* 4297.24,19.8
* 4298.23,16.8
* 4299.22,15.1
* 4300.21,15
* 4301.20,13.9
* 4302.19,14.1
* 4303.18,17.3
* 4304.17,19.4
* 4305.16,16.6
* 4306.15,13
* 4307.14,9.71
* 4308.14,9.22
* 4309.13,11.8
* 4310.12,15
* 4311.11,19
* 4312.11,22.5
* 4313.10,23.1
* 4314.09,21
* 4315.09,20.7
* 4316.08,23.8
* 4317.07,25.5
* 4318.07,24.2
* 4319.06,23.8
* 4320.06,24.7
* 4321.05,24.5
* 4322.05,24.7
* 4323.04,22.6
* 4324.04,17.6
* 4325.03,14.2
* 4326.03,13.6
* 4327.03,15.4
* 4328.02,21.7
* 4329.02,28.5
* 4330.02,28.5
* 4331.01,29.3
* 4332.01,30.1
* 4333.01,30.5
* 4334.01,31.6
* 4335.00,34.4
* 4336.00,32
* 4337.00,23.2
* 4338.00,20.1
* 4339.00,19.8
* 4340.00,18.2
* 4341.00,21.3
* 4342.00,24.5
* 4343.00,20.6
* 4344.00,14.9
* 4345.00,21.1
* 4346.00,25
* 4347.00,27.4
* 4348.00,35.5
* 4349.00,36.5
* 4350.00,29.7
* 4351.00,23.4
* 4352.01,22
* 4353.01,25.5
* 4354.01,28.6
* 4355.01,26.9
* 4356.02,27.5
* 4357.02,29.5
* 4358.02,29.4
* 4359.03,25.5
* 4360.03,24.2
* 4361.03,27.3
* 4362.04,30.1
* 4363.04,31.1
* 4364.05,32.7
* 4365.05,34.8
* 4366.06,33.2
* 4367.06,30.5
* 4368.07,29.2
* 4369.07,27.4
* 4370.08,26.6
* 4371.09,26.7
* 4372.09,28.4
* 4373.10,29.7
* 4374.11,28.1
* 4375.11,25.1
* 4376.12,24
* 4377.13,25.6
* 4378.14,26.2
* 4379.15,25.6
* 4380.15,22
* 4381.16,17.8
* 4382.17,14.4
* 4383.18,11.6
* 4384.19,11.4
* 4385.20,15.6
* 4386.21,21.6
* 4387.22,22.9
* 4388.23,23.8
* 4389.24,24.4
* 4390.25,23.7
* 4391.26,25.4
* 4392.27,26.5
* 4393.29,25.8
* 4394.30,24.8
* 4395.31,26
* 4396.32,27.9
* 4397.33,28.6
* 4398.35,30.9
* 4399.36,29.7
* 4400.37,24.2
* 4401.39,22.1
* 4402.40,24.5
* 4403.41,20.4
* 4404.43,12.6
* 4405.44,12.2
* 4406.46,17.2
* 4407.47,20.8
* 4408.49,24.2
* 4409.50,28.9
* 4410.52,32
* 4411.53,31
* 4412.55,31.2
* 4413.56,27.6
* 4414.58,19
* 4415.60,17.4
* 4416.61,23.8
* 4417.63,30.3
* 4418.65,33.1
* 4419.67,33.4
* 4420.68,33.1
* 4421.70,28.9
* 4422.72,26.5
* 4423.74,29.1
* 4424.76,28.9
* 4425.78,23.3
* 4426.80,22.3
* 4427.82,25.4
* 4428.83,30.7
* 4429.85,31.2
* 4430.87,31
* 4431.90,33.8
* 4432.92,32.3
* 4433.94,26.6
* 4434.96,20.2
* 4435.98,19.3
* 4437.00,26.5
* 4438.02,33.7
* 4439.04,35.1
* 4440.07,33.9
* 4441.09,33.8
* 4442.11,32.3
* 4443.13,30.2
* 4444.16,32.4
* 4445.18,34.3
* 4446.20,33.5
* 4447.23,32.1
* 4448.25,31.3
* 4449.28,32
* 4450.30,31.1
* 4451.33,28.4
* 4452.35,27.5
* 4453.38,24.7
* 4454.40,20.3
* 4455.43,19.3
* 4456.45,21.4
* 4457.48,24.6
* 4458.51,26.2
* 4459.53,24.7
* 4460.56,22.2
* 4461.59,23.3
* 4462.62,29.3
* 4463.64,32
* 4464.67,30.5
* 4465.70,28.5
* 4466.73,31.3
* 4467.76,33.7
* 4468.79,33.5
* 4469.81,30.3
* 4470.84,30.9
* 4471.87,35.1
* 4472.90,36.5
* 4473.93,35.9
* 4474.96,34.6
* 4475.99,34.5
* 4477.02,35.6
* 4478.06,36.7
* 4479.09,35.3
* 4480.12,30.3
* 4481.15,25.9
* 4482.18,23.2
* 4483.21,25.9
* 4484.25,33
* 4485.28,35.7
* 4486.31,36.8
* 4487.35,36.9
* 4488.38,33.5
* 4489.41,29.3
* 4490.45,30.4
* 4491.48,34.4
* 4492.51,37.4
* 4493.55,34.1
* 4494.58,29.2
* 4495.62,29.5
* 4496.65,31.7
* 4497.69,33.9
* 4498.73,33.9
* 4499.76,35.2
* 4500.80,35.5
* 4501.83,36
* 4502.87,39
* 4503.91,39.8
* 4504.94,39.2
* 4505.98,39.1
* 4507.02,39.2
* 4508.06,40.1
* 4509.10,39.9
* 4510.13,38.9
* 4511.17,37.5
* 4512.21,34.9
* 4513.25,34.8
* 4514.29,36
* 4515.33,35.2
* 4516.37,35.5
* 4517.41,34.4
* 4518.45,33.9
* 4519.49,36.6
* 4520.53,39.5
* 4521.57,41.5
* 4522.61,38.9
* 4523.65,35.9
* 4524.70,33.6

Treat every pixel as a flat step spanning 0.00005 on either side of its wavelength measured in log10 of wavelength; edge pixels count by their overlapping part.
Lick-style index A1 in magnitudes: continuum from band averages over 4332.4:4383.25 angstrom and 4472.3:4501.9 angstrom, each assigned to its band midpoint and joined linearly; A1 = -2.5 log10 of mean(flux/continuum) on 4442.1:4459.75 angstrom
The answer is 0.114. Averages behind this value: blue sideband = 26.3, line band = 28.1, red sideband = 33.1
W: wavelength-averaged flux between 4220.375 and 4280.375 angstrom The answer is 14.6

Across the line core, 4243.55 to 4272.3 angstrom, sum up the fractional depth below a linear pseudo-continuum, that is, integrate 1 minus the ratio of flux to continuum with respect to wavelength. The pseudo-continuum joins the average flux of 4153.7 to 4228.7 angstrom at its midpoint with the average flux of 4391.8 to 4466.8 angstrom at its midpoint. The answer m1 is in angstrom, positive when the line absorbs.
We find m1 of 4.8 angstrom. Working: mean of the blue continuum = 17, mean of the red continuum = 27.2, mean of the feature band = 16.6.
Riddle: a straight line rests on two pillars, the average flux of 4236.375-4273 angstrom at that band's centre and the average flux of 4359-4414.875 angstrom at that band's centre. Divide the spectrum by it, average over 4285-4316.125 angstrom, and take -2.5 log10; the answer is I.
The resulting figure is 0.17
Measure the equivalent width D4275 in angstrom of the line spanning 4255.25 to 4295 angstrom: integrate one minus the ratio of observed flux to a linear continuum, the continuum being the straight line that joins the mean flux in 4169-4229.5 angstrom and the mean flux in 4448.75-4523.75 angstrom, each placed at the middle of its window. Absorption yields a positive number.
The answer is 7.81 angstrom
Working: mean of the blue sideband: 16.5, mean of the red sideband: 32.8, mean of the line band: 16.7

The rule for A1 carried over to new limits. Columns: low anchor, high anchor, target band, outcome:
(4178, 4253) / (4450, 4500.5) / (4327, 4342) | -0.14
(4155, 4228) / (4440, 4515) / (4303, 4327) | 0.24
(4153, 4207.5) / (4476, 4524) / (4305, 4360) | 0.12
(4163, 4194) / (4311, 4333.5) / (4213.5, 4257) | 0.43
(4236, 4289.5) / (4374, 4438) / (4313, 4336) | -0.20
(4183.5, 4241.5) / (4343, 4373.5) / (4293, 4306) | 0.33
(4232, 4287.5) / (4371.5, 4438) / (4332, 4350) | -0.22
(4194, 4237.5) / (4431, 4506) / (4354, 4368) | -0.21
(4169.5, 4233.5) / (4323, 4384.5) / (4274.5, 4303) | 0.26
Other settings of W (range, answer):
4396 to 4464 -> 27.2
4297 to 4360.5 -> 22.4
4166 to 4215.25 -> 18.1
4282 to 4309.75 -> 15.8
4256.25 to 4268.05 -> 18.7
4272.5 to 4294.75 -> 15.9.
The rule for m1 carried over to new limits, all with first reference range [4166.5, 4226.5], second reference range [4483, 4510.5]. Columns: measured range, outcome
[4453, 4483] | 3.7 angstrom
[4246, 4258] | 4.0 angstrom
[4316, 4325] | 0.6 angstrom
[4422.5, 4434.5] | 1.0 angstrom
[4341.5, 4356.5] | 0.2 angstrom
